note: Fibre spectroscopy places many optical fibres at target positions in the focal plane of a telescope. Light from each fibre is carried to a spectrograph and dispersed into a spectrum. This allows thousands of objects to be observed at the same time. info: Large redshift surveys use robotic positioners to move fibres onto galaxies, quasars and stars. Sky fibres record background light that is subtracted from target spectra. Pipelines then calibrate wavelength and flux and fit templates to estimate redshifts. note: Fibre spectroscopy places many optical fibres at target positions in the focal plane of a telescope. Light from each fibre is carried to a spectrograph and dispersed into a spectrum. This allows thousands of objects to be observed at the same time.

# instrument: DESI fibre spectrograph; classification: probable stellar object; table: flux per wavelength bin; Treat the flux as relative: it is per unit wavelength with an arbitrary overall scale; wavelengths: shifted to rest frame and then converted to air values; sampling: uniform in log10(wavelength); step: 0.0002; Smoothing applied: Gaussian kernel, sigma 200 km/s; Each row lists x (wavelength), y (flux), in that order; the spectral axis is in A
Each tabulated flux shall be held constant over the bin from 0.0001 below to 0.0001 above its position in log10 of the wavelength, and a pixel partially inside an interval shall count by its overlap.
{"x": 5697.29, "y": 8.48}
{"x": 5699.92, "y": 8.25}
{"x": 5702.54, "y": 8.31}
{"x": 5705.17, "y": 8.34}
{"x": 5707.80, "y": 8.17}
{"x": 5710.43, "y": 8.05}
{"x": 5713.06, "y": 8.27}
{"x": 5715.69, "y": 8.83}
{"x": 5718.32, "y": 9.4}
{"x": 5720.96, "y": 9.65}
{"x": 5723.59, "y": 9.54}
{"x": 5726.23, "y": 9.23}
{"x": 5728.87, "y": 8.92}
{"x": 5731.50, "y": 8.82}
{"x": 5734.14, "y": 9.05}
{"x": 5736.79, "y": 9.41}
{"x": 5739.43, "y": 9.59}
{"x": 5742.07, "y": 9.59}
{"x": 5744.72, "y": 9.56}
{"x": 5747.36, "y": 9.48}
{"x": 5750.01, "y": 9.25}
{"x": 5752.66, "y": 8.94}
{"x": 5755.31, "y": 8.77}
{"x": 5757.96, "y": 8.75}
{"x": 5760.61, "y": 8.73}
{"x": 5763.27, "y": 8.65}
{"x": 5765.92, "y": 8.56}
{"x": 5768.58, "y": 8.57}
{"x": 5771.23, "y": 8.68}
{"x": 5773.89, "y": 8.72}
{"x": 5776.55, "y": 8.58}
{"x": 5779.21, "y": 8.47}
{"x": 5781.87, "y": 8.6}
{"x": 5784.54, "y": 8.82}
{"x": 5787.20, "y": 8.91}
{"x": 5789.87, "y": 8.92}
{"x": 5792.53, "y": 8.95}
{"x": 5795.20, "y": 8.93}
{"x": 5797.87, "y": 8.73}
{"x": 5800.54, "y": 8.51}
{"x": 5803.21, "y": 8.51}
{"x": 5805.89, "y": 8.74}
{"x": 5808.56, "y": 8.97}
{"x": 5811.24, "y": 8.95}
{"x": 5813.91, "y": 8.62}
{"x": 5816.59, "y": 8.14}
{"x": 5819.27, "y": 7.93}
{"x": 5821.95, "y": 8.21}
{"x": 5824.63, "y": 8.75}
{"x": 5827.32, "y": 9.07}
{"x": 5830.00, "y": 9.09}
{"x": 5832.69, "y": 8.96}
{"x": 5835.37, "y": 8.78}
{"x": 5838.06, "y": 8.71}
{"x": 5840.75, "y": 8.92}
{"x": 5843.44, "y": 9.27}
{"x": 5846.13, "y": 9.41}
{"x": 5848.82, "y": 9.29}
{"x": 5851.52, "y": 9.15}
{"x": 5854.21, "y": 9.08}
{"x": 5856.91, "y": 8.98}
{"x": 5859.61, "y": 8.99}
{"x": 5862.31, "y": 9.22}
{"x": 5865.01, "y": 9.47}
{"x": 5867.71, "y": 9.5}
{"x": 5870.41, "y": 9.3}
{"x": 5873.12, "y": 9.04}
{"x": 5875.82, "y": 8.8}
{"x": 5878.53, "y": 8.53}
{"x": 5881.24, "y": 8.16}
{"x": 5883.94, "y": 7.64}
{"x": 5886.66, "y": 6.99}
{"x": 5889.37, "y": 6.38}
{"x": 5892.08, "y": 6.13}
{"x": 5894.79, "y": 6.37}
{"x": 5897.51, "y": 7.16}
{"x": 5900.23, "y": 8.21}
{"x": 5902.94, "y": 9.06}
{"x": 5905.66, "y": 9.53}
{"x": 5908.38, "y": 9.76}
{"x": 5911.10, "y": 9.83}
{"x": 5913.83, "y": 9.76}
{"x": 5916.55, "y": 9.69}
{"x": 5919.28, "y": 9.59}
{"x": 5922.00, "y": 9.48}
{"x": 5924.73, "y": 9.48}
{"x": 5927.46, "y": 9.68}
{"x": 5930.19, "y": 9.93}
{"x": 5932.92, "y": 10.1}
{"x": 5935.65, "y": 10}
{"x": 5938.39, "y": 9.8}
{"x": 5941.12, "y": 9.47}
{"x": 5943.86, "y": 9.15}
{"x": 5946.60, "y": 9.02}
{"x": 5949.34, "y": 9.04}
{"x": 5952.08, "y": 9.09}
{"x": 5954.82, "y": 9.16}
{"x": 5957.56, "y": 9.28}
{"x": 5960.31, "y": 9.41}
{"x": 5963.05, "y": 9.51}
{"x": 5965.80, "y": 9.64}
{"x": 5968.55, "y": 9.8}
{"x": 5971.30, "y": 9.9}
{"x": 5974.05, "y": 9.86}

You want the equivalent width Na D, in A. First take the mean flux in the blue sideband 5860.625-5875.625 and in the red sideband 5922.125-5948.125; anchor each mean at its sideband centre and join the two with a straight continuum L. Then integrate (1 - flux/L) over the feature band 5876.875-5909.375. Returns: 5.5 A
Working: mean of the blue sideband 9.26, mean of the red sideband 9.61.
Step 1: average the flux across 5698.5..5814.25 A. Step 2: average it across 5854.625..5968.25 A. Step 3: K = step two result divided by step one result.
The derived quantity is 1.0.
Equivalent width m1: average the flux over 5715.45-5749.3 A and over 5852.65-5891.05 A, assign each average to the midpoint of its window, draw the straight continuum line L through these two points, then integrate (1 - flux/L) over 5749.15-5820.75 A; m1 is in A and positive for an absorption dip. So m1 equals 2.71 A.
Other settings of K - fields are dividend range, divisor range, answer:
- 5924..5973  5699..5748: 1.06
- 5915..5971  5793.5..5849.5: 1.08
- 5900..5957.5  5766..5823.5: 1.10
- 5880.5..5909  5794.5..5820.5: 0.90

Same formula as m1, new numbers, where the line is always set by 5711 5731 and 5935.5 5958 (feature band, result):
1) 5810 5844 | 1.7 A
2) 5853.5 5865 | 0.1 A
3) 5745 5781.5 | 1.3 A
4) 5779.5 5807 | 1.2 A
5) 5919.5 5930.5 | -0.4 A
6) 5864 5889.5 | 2.1 A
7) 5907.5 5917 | -0.5 A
